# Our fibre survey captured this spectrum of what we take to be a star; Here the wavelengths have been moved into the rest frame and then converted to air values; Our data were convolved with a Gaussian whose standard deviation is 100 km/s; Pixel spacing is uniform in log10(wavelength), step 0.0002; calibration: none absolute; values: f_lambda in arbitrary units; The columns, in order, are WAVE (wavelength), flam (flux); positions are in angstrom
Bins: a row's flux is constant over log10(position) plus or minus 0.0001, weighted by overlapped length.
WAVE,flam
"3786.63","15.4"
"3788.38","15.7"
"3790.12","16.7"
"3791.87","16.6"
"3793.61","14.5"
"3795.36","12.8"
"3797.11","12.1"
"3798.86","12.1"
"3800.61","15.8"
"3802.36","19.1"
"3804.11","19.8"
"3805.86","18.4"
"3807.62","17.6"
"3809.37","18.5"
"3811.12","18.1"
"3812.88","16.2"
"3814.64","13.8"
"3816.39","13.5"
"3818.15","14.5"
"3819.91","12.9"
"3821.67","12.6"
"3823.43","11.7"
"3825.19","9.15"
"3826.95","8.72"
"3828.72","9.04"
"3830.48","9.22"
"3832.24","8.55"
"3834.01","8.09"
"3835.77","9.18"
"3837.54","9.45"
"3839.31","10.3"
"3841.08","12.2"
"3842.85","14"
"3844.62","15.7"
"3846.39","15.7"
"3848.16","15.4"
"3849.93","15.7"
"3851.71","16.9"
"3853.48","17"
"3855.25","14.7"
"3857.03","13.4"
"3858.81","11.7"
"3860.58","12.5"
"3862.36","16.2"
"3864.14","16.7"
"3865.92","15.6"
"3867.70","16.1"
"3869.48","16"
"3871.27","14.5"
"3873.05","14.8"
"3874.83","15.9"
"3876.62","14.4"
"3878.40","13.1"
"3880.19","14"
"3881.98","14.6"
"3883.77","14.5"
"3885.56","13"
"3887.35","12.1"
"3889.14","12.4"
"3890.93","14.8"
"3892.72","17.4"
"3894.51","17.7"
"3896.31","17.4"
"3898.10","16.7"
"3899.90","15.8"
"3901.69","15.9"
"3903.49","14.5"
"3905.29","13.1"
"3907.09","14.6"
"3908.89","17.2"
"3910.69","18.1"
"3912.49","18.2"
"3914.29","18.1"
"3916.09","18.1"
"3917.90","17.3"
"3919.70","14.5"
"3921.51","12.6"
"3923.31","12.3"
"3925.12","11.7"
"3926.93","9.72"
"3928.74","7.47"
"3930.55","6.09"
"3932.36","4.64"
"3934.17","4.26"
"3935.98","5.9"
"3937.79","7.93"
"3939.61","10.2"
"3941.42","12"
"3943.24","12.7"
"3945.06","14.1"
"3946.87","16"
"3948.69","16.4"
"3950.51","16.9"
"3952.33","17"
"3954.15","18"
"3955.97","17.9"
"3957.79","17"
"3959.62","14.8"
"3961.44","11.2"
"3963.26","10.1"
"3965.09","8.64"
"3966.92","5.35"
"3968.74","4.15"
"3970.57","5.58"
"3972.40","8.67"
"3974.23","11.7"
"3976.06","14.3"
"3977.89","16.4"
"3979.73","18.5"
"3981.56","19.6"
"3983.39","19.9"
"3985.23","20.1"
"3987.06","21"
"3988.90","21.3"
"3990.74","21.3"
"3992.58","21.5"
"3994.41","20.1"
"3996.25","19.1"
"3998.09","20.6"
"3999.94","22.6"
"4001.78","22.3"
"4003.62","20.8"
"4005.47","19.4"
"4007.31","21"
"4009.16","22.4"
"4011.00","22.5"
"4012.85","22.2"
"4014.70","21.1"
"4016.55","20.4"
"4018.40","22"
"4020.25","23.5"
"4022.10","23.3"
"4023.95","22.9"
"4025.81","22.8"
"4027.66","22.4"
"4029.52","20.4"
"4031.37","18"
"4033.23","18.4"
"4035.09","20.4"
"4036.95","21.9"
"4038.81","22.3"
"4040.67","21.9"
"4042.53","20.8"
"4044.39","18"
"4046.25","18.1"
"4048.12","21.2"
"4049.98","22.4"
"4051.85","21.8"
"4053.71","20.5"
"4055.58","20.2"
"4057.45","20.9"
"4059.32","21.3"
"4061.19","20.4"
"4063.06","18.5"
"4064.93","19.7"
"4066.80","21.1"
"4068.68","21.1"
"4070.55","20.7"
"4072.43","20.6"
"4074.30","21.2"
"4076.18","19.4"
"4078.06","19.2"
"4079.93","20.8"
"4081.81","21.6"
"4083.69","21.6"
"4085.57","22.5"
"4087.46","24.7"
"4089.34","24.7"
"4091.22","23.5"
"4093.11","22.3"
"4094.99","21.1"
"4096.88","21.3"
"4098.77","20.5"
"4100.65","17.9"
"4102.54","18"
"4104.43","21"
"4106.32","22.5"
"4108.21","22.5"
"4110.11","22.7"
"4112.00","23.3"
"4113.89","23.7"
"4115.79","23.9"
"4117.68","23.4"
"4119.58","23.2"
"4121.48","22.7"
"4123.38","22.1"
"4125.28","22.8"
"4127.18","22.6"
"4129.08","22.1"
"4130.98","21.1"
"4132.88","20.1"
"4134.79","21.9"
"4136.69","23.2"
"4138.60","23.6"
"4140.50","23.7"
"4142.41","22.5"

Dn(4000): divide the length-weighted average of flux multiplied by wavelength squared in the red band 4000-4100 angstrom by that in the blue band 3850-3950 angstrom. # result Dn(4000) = 1.6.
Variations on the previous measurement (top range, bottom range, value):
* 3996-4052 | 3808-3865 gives 1.77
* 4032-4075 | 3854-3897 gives 1.53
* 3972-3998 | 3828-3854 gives 1.60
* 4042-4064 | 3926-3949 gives 2.23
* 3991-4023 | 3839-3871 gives 1.56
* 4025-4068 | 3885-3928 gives 1.46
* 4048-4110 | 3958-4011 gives 1.33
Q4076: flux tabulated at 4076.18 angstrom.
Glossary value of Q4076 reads 19.4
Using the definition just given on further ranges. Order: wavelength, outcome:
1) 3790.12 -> 16.7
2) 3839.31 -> 10.3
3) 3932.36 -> 4.64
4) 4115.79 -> 23.9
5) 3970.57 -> 5.58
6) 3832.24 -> 8.55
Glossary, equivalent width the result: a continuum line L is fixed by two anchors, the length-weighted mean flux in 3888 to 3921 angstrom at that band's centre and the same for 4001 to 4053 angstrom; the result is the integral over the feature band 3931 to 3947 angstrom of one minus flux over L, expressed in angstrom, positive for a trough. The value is 7.5 angstrom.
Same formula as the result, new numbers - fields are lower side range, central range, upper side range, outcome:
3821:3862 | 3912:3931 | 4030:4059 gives 2.58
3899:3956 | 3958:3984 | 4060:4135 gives 5.72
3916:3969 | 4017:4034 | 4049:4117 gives -3.97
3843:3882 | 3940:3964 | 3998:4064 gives 4.45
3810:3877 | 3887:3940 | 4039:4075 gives 8.12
